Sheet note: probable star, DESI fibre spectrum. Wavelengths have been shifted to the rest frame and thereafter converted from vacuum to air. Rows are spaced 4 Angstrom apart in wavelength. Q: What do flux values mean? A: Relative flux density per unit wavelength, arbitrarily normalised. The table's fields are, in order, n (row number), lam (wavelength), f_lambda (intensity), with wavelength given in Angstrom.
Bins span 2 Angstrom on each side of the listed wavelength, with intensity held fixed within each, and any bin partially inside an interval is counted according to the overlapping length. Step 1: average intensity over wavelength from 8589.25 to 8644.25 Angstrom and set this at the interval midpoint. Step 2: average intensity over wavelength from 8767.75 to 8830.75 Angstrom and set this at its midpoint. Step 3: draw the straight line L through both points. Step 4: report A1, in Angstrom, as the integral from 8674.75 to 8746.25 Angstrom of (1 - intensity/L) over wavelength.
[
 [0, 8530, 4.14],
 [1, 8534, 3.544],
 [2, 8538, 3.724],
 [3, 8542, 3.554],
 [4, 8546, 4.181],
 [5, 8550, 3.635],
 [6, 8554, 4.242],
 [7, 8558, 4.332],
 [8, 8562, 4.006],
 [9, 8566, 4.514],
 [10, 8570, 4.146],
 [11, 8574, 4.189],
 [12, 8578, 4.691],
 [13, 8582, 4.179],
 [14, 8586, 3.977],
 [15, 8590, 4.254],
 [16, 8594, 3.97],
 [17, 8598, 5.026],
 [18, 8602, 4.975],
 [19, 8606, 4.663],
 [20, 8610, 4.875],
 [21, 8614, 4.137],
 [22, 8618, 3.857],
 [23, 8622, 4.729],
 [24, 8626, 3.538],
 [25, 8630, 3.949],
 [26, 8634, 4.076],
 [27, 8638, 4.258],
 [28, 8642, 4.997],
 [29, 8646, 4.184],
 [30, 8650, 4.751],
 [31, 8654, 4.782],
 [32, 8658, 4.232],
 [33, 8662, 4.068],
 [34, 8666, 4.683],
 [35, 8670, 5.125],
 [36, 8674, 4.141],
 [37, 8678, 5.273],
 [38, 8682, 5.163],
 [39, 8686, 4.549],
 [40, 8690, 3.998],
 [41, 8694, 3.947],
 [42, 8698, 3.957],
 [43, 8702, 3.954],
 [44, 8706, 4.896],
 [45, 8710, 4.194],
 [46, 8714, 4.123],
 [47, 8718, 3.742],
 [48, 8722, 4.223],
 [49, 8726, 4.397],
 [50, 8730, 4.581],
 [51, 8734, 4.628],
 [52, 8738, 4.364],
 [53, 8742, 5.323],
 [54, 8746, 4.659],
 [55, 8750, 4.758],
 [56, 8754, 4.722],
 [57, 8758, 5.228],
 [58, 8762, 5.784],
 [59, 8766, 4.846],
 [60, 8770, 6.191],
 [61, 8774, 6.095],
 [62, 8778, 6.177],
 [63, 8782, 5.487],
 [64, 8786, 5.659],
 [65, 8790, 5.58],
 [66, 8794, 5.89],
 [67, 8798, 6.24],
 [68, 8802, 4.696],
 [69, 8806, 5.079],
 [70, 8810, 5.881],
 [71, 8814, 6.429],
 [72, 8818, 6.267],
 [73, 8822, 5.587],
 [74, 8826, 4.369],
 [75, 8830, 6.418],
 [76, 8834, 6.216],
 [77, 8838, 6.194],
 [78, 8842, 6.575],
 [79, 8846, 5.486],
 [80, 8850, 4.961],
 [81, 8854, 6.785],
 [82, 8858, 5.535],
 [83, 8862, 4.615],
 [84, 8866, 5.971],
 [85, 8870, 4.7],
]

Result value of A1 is 9.0 Angstrom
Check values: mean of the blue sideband 4.38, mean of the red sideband 5.74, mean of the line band 4.43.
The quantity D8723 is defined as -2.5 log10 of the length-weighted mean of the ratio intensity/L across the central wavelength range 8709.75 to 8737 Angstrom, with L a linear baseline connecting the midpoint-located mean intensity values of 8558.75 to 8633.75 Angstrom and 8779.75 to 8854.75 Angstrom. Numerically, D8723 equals 0.20 mag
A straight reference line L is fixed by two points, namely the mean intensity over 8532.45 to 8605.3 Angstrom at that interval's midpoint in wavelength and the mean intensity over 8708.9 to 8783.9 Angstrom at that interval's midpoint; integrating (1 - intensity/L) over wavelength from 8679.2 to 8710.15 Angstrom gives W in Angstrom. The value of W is 2.3 Angstrom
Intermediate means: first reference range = 4.19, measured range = 4.36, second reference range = 4.93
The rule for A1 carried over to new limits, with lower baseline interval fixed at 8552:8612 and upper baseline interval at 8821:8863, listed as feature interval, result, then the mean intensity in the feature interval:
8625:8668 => 3.6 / 4.34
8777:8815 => -1.3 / 5.68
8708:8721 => 2.7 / 4.04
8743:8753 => 0.9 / 4.77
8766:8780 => -1.5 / 5.97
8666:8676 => 0.4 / 4.64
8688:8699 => 2.2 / 3.97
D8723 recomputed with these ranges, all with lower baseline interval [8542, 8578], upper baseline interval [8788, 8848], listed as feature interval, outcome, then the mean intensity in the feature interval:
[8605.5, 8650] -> 0.068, 4.3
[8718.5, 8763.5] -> 0.123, 4.74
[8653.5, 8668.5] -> 0.086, 4.43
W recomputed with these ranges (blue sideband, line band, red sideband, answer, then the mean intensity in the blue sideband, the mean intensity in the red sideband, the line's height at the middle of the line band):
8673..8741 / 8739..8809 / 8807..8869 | -4.5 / 4.38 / 5.79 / 5.1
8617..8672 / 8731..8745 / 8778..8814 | 1.1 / 4.38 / 5.65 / 5.16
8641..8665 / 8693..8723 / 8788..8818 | 4.9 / 4.49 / 5.72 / 4.94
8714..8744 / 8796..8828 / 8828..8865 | -0.7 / 4.44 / 5.87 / 5.45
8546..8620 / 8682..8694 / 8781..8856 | 1.4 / 4.31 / 5.78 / 4.97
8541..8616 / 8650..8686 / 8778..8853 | 1.3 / 4.3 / 5.75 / 4.85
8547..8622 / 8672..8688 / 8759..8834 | 0.5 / 4.32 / 5.71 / 4.95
